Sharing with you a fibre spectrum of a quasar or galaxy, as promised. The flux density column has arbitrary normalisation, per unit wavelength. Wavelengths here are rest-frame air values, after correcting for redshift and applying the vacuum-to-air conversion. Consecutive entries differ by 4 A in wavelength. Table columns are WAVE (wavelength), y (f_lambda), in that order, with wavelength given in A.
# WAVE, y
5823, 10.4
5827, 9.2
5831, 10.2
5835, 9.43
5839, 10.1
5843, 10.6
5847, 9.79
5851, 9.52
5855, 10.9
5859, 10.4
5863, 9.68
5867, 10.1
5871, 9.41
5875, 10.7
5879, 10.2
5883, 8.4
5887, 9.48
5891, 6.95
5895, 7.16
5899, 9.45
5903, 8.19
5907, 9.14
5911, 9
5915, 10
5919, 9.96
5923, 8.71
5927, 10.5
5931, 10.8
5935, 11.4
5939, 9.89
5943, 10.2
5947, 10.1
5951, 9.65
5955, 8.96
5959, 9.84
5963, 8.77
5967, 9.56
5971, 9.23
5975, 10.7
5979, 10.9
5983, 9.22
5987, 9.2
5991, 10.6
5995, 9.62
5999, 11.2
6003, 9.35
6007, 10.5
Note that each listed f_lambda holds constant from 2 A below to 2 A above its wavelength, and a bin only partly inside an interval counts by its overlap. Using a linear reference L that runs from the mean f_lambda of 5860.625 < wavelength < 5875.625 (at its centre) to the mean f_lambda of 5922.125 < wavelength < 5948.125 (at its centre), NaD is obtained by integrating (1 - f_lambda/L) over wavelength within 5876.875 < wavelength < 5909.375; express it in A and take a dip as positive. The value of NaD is 4.6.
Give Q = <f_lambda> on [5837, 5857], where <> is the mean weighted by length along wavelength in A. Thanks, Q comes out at 10.2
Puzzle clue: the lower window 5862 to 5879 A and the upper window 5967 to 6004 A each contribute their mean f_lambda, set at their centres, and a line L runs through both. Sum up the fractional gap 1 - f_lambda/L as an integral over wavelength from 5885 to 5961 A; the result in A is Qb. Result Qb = 4.3 A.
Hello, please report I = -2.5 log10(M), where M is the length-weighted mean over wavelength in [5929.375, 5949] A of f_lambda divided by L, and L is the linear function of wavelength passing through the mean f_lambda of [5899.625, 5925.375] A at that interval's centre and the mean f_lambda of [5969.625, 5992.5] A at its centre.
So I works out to -0.11 mag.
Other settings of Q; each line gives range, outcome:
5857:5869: 10.1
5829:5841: 9.91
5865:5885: 9.76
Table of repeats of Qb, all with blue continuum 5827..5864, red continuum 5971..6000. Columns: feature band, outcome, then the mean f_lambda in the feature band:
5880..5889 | 0.9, 9.08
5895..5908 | 1.8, 8.64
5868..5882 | 0.1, 9.98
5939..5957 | 0.6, 9.75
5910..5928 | 0.8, 9.62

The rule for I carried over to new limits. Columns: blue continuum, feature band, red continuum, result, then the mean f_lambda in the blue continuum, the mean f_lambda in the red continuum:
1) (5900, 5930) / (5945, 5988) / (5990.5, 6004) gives 0.028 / 9.41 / 10.2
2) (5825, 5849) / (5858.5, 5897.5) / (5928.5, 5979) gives 0.081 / 9.89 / 9.97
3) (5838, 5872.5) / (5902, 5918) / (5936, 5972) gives 0.072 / 10.1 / 9.64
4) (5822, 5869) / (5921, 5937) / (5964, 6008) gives -0.039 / 10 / 9.97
